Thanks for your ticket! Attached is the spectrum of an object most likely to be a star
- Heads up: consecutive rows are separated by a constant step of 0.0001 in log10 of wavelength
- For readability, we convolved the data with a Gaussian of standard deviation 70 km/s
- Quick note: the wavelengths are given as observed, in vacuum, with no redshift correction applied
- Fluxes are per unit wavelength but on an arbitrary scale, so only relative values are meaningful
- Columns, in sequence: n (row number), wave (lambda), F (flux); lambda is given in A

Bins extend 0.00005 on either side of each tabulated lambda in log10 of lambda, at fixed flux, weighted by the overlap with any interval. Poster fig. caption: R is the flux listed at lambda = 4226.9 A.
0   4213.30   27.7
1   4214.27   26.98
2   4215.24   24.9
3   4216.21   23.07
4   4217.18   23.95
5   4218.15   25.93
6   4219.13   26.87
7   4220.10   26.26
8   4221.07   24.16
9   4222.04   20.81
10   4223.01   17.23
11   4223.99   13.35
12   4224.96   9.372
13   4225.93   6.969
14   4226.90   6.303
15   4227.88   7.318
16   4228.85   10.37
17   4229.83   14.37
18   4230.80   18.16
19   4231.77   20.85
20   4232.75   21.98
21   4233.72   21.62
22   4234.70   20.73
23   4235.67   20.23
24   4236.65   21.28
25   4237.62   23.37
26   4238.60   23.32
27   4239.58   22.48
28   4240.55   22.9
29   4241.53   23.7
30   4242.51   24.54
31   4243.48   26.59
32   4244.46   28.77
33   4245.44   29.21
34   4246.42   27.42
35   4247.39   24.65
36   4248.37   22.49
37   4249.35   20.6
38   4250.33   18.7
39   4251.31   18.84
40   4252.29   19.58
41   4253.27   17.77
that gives 6.303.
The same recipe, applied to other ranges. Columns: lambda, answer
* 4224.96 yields 9.372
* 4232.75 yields 21.98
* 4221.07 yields 24.16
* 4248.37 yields 22.49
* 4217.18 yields 23.95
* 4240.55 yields 22.9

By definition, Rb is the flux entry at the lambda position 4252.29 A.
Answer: 19.58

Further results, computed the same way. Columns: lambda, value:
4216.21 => 23.07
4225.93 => 6.969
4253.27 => 17.77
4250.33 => 18.7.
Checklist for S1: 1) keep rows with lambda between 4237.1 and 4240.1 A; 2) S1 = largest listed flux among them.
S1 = 23.37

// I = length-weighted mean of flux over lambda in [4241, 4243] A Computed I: 24.1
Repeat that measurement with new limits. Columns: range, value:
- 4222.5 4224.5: 15.3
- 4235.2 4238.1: 21.6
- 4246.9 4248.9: 23.6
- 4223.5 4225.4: 11.4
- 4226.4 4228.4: 6.88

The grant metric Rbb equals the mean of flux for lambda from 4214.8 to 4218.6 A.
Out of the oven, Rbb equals 24.5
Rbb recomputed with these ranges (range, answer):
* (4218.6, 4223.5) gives 23.1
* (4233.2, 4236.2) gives 20.9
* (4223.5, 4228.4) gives 8.68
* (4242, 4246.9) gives 27.3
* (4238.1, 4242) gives 23.1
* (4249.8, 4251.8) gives 18.8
